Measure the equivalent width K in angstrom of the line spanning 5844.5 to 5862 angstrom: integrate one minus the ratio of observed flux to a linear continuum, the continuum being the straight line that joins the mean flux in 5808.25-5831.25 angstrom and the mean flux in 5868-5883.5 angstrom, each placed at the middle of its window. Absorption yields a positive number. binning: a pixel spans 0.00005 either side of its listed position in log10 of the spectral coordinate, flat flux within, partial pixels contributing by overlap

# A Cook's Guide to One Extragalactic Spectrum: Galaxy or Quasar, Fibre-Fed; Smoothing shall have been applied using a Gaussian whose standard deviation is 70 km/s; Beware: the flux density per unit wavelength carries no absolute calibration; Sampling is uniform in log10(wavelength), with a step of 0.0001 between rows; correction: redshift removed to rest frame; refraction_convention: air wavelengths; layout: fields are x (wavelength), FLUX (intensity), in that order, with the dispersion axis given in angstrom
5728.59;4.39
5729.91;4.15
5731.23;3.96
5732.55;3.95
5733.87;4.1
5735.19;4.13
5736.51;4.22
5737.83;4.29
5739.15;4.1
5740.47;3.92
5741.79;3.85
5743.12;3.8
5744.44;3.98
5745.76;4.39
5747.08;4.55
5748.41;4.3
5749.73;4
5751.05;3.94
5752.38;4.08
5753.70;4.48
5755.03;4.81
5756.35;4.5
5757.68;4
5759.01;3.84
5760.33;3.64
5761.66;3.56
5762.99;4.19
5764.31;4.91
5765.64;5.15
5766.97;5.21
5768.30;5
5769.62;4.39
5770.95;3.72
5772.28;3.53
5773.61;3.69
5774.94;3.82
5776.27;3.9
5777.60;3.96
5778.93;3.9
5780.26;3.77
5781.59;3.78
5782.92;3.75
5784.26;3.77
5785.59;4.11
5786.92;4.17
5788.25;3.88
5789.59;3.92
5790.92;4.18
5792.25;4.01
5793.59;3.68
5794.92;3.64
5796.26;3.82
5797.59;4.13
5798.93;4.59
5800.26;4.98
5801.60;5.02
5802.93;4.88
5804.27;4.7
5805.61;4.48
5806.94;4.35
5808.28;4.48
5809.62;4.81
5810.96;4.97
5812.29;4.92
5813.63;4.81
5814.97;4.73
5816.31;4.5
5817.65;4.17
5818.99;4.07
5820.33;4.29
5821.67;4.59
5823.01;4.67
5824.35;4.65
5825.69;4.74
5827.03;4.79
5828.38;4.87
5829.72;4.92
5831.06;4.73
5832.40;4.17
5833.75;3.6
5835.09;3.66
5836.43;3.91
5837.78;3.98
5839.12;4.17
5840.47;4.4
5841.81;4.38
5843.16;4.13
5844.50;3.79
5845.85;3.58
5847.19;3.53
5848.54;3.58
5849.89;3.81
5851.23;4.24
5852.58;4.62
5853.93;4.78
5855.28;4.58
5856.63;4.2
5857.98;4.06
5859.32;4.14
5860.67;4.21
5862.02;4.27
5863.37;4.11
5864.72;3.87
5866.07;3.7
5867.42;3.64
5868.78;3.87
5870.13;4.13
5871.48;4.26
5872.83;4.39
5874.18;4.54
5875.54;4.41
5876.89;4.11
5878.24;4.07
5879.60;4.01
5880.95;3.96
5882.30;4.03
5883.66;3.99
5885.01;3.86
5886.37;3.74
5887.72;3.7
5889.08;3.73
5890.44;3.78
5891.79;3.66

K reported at 0.99 angstrom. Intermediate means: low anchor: 4.65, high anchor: 4.15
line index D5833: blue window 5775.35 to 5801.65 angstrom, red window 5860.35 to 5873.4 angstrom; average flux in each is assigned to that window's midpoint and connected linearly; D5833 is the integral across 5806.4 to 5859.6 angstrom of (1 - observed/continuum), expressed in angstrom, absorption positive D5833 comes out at -4.0 angstrom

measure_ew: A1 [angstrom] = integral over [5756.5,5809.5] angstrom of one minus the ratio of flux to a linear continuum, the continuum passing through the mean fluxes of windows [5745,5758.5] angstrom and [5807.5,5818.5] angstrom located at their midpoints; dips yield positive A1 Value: 3.6 angstrom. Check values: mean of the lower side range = 4.3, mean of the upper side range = 4.66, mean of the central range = 4.18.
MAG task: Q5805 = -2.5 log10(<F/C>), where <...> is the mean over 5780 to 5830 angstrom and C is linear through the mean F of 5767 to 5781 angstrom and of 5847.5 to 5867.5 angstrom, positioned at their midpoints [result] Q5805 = -0.08 mag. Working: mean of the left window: 4.02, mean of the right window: 4.12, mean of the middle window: 4.39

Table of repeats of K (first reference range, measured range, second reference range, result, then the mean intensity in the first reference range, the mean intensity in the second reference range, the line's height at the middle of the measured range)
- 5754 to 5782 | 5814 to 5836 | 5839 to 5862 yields -1.6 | 4.16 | 4.13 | 4.14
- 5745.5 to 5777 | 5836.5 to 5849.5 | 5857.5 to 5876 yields 0.6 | 4.23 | 4.11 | 4.14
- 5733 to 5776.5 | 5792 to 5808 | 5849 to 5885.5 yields -0.8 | 4.18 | 4.14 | 4.17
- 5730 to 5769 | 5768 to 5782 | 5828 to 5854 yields 0.9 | 4.24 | 4.12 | 4.2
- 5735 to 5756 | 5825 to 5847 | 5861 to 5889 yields -0.8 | 4.19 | 4.03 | 4.08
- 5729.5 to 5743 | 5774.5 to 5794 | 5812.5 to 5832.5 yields 2.0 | 4.05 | 4.6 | 4.36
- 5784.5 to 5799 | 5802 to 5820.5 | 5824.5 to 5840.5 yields -2.0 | 3.98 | 4.33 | 4.15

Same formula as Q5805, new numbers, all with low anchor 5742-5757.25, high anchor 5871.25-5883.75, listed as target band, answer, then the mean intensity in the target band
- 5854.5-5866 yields 0.008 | 4.16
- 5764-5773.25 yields -0.070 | 4.52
